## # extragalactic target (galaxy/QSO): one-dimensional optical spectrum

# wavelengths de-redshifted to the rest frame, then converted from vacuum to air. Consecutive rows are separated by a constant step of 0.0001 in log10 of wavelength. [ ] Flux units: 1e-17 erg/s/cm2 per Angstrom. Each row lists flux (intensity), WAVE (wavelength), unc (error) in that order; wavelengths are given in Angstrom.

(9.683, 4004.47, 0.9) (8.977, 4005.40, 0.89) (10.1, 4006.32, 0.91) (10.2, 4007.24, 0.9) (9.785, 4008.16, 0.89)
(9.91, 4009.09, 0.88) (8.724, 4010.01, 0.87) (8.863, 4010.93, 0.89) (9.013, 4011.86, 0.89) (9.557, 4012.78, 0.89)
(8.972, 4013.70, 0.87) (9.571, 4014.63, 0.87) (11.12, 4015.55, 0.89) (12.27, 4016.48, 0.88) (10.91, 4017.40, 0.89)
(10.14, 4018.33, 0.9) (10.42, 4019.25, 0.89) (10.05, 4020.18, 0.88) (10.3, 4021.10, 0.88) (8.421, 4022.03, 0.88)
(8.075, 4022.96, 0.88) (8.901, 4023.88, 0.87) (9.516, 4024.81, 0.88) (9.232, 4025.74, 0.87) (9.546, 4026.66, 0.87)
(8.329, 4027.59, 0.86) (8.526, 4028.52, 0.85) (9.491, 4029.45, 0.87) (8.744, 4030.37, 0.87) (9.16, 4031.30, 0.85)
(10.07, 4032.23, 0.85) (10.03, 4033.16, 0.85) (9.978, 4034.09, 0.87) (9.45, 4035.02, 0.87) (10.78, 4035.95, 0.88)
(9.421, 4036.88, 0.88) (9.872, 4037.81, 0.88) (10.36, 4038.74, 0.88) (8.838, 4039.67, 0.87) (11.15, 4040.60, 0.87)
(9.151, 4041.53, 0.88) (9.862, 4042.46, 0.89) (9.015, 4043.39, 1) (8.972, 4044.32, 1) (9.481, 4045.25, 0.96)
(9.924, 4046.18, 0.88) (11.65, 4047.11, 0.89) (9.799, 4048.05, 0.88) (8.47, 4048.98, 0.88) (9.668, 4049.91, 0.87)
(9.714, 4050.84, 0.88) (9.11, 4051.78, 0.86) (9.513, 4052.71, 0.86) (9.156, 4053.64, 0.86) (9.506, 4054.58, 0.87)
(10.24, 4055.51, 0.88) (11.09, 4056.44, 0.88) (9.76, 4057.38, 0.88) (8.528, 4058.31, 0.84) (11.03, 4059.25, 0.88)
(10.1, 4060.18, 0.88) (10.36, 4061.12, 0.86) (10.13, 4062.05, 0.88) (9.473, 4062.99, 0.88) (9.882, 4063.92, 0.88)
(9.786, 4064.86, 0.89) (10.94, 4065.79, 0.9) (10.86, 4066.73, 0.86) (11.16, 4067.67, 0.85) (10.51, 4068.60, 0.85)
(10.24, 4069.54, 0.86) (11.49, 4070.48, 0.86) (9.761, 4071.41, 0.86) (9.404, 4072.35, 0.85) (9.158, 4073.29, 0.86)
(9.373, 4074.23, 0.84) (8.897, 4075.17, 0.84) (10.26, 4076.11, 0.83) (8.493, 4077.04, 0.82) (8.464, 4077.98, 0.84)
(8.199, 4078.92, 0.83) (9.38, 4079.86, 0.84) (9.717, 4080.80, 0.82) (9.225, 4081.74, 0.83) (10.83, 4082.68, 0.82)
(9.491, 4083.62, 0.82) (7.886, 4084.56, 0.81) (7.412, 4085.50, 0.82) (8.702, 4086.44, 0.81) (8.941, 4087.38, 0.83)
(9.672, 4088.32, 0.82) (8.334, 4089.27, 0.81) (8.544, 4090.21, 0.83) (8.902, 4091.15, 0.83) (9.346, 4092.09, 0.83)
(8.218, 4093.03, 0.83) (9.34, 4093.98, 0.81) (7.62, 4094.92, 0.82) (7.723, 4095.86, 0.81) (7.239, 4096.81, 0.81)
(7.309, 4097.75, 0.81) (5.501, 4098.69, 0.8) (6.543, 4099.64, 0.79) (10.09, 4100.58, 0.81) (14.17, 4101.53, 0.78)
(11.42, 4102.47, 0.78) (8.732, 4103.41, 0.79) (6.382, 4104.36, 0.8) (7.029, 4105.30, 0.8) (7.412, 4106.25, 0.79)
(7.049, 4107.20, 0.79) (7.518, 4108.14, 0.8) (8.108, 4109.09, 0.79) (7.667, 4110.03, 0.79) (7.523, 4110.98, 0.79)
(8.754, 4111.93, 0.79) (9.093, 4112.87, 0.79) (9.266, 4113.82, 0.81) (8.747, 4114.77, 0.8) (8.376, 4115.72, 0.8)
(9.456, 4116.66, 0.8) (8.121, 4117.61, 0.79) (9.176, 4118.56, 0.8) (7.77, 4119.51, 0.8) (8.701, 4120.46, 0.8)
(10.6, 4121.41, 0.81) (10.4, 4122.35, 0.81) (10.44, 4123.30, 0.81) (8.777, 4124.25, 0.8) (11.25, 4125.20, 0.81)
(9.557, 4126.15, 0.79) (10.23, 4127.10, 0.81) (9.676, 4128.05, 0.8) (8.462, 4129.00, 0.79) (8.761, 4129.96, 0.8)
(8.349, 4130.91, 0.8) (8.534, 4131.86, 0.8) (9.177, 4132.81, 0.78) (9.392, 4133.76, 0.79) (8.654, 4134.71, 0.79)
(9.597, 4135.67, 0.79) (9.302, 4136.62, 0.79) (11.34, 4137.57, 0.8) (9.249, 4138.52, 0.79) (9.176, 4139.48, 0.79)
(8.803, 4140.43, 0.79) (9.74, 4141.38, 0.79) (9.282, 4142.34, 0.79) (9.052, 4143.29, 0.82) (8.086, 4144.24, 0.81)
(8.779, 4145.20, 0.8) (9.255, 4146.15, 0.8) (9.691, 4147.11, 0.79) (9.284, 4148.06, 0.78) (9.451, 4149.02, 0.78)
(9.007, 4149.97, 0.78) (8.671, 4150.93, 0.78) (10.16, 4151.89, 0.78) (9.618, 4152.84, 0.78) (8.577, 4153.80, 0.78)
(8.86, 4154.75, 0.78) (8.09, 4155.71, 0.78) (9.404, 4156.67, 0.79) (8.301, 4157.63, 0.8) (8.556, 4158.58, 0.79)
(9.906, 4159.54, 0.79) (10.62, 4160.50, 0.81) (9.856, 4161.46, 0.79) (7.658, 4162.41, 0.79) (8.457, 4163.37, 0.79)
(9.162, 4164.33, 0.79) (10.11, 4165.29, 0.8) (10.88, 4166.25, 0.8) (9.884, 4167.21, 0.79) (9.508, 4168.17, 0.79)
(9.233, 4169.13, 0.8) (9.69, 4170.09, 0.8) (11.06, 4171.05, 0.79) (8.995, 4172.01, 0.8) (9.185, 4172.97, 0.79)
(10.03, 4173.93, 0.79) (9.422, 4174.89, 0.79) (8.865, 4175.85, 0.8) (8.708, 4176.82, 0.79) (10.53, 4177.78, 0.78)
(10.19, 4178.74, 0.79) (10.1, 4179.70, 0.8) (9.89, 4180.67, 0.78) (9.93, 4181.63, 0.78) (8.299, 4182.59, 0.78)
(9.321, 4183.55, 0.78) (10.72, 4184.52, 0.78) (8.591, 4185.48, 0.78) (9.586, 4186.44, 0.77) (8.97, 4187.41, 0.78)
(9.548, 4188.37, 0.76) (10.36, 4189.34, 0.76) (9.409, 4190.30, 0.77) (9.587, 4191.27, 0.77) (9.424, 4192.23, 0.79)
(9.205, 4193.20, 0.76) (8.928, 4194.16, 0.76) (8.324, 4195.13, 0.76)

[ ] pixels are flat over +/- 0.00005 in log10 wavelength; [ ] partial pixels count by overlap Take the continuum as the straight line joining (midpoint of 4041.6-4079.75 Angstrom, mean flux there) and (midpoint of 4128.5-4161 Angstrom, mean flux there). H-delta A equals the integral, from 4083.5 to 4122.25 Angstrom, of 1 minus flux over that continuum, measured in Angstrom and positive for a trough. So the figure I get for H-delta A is 4.0 Angstrom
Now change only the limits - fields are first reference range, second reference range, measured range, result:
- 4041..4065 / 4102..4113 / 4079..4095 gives -0.46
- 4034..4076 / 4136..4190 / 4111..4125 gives 0.73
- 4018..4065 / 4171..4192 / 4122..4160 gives 1.30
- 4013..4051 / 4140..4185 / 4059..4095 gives 0.38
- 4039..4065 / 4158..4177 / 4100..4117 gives 1.67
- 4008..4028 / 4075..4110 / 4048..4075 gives -2.75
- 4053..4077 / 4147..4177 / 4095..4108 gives 2.13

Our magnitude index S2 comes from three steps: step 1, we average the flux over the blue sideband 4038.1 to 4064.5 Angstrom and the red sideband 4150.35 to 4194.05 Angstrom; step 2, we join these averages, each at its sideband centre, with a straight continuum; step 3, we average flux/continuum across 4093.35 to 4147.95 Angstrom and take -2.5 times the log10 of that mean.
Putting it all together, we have 0.08 mag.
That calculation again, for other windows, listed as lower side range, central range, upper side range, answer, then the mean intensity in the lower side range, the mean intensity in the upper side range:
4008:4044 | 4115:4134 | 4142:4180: 0.02 mag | 9.62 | 9.35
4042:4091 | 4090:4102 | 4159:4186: 0.13 mag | 9.6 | 9.6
